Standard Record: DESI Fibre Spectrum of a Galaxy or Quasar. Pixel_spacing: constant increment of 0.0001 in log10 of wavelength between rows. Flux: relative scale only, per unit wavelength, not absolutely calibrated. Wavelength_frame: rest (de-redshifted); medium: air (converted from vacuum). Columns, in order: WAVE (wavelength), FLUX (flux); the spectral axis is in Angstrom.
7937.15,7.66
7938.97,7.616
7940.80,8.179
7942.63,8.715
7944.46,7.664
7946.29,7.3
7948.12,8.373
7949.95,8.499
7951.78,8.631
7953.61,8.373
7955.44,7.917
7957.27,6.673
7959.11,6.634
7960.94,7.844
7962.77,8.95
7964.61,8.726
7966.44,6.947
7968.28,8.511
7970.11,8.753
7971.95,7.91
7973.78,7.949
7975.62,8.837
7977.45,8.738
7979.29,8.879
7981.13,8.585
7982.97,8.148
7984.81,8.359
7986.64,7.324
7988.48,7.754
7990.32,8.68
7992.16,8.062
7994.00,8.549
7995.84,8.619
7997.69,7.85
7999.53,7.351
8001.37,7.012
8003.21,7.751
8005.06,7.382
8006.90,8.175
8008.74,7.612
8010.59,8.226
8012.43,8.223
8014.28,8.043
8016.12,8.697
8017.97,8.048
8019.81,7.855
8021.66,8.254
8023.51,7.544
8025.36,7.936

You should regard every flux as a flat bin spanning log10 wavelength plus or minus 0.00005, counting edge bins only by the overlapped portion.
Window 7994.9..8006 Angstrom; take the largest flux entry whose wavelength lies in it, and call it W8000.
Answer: 8.619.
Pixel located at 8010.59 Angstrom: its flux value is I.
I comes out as 8.226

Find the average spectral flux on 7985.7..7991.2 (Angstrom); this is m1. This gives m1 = 7.93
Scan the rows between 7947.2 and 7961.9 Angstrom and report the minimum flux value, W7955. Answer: 6.634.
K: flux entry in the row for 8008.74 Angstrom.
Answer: 7.612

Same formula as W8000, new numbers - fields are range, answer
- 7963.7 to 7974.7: 8.753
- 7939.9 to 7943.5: 8.715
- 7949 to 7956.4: 8.631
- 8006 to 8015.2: 8.226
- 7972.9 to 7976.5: 8.837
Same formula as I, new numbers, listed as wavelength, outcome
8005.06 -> 7.382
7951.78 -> 8.631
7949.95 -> 8.499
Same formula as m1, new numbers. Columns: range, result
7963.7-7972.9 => 8.17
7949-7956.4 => 8.35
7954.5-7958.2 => 7.29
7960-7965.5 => 8.5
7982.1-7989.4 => 7.9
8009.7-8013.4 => 8.22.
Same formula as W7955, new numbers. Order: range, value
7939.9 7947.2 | 7.3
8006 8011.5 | 7.612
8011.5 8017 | 8.043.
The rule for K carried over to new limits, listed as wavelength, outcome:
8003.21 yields 7.751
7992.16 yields 8.062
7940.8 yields 8.179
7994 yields 8.549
